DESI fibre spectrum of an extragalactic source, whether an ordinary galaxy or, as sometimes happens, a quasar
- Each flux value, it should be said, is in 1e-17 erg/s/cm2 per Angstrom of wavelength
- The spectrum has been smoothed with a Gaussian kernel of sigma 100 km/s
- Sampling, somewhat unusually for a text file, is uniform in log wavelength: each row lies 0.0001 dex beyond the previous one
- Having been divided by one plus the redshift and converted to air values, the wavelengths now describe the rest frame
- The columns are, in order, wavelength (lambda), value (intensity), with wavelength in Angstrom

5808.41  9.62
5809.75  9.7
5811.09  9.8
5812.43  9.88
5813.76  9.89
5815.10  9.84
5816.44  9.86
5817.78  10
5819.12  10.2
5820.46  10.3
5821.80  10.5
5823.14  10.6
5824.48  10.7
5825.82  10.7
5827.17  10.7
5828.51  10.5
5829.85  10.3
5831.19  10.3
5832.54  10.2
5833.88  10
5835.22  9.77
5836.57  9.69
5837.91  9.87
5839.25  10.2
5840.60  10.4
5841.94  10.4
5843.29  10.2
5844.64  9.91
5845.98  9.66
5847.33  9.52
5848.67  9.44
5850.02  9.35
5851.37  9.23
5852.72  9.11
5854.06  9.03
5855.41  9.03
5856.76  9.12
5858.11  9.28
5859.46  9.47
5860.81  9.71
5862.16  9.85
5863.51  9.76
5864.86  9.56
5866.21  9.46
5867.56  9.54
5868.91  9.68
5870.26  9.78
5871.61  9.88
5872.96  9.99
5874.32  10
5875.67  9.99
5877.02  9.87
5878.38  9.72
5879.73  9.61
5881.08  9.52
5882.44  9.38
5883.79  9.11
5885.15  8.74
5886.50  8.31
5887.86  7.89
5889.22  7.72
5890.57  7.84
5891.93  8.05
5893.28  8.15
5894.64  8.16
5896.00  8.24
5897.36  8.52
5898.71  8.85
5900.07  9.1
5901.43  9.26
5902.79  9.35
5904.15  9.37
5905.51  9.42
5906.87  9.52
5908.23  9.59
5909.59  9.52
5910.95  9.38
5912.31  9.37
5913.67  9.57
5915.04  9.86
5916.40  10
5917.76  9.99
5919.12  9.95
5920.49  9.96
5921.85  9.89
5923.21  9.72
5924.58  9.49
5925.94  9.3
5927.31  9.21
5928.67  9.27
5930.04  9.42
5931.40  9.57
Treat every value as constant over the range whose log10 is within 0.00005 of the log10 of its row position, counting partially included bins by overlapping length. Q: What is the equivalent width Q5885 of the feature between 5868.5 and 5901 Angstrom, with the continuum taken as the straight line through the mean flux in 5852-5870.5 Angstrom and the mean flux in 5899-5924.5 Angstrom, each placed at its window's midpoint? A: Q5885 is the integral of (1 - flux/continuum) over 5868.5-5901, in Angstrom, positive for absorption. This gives 1.75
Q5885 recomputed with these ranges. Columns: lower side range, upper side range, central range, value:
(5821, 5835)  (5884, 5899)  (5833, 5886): -1.8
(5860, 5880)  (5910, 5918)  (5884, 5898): 2.2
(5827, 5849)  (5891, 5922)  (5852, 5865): 0.6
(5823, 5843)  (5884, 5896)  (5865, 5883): -2.0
